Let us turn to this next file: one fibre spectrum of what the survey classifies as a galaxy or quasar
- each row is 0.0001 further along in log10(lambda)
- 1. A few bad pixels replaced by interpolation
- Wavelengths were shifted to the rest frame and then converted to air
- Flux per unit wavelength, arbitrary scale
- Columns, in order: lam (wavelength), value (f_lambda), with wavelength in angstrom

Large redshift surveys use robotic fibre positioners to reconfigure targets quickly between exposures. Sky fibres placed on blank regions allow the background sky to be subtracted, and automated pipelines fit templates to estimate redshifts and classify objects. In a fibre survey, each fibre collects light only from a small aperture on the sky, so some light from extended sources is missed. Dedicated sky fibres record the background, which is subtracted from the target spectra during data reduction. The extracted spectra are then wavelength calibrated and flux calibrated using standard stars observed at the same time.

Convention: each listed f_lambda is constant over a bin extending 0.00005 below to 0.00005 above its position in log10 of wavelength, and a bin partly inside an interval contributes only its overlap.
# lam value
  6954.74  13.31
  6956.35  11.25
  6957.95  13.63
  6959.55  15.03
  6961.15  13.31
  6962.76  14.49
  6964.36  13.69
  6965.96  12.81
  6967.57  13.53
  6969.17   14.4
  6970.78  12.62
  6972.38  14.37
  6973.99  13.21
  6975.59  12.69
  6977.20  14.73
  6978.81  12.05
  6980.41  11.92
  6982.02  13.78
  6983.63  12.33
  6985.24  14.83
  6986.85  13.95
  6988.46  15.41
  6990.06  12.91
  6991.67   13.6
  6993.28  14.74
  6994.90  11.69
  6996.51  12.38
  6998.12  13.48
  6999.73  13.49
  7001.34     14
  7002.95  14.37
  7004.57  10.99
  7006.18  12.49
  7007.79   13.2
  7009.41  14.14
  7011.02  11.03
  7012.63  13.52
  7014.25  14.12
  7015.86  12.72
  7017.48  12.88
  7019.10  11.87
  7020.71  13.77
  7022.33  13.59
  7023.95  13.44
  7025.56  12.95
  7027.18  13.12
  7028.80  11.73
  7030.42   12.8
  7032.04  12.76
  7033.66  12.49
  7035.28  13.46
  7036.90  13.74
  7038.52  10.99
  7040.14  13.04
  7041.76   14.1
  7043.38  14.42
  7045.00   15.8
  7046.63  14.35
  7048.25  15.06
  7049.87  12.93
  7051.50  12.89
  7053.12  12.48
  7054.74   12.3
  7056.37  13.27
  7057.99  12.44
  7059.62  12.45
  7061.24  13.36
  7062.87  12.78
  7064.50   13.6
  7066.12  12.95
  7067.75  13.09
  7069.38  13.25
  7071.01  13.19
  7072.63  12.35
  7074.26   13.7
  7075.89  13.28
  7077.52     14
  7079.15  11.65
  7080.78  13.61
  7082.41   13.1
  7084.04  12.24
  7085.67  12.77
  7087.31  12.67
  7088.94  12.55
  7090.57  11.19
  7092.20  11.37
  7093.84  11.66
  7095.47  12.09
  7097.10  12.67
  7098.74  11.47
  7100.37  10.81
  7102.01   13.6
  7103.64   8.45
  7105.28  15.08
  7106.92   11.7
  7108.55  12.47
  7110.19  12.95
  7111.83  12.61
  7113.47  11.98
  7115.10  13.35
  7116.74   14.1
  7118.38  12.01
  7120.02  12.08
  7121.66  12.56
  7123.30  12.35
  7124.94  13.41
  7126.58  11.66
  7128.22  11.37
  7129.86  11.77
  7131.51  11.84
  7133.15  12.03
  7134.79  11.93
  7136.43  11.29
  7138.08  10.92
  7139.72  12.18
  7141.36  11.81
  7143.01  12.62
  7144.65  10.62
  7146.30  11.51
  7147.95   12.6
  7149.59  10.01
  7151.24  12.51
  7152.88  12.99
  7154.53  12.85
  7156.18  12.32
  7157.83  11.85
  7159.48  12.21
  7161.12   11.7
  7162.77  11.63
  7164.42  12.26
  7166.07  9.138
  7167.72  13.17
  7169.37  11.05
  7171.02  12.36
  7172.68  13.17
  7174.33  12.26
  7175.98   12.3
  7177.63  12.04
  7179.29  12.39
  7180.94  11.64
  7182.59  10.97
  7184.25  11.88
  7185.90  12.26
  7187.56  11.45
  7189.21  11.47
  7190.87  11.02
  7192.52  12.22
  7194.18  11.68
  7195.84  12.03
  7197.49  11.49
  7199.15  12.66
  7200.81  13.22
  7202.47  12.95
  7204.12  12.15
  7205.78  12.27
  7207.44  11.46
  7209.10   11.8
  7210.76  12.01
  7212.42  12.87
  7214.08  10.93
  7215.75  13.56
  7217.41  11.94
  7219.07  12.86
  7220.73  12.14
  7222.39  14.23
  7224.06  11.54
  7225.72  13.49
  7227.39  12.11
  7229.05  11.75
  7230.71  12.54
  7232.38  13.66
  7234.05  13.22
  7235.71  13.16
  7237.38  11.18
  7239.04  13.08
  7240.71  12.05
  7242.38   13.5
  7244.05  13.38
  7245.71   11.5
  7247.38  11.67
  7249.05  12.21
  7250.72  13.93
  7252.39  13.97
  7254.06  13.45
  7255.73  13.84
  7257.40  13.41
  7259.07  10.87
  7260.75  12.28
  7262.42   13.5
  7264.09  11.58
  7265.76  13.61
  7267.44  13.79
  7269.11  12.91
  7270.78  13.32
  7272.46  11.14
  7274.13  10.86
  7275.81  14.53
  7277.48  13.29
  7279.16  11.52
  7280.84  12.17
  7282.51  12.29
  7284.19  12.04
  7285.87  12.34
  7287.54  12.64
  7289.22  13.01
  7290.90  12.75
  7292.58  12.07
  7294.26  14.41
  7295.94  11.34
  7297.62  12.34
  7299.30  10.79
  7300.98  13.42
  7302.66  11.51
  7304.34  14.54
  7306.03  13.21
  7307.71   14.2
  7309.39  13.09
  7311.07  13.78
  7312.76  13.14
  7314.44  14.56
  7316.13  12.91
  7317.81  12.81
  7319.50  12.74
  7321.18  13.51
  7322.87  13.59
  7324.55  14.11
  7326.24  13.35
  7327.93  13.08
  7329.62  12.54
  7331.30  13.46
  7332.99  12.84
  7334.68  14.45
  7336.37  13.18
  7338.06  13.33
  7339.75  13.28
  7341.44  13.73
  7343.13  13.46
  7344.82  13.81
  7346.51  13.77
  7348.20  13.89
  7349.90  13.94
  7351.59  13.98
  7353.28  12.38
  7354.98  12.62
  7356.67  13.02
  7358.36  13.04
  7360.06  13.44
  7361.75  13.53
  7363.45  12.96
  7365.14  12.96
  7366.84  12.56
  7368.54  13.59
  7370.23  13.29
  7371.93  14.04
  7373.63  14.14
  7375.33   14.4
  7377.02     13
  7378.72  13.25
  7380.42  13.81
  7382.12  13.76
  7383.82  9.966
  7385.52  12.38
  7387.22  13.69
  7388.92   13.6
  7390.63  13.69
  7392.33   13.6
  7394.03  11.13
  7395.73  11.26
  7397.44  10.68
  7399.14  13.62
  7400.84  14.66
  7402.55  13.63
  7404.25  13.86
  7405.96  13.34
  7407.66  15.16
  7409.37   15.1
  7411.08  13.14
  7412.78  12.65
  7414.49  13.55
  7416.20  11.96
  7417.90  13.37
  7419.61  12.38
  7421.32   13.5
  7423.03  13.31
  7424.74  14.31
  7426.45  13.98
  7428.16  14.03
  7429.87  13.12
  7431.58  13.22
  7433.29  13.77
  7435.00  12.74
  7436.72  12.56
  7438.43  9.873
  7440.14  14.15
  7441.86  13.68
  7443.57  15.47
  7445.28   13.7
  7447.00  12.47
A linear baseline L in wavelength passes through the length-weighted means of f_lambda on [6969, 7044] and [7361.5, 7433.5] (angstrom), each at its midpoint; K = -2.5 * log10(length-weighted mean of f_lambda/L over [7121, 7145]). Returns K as 0.11 mag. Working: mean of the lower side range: 13.2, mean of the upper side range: 13.3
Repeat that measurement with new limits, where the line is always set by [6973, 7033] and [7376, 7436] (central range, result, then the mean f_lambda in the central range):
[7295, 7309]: 0.04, 12.7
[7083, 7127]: 0.07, 12.3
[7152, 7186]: 0.10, 12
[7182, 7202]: 0.11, 11.9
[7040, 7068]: -0.02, 13.4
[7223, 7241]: 0.05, 12.6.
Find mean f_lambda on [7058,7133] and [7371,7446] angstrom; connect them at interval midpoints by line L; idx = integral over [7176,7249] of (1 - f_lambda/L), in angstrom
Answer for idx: 3.0 angstrom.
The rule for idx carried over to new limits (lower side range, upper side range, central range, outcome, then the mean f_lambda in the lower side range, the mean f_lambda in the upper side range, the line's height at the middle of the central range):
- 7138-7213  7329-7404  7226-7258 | -1.10 angstrom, 12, 13.2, 12.4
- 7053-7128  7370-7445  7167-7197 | 1.92 angstrom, 12.6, 13.3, 12.8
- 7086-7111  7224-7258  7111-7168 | 1.17 angstrom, 12.1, 12.8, 12.3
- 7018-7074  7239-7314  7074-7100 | 1.26 angstrom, 13.1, 12.8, 13.1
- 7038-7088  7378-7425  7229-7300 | 2.79 angstrom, 13.2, 13.1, 13.2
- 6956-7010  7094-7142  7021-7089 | -2.05 angstrom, 13.4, 12.2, 12.7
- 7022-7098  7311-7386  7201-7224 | 1.33 angstrom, 13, 13.3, 13.2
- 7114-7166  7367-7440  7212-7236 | -0.48 angstrom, 12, 13.2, 12.4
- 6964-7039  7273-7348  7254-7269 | 0.19 angstrom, 13.2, 13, 13.1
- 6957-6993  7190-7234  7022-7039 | 0.61 angstrom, 13.6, 12.3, 13.3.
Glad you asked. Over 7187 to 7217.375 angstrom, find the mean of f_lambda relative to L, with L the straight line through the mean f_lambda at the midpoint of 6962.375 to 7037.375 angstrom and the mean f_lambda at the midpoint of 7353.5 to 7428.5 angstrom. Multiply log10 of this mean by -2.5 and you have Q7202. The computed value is 0.100 mag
